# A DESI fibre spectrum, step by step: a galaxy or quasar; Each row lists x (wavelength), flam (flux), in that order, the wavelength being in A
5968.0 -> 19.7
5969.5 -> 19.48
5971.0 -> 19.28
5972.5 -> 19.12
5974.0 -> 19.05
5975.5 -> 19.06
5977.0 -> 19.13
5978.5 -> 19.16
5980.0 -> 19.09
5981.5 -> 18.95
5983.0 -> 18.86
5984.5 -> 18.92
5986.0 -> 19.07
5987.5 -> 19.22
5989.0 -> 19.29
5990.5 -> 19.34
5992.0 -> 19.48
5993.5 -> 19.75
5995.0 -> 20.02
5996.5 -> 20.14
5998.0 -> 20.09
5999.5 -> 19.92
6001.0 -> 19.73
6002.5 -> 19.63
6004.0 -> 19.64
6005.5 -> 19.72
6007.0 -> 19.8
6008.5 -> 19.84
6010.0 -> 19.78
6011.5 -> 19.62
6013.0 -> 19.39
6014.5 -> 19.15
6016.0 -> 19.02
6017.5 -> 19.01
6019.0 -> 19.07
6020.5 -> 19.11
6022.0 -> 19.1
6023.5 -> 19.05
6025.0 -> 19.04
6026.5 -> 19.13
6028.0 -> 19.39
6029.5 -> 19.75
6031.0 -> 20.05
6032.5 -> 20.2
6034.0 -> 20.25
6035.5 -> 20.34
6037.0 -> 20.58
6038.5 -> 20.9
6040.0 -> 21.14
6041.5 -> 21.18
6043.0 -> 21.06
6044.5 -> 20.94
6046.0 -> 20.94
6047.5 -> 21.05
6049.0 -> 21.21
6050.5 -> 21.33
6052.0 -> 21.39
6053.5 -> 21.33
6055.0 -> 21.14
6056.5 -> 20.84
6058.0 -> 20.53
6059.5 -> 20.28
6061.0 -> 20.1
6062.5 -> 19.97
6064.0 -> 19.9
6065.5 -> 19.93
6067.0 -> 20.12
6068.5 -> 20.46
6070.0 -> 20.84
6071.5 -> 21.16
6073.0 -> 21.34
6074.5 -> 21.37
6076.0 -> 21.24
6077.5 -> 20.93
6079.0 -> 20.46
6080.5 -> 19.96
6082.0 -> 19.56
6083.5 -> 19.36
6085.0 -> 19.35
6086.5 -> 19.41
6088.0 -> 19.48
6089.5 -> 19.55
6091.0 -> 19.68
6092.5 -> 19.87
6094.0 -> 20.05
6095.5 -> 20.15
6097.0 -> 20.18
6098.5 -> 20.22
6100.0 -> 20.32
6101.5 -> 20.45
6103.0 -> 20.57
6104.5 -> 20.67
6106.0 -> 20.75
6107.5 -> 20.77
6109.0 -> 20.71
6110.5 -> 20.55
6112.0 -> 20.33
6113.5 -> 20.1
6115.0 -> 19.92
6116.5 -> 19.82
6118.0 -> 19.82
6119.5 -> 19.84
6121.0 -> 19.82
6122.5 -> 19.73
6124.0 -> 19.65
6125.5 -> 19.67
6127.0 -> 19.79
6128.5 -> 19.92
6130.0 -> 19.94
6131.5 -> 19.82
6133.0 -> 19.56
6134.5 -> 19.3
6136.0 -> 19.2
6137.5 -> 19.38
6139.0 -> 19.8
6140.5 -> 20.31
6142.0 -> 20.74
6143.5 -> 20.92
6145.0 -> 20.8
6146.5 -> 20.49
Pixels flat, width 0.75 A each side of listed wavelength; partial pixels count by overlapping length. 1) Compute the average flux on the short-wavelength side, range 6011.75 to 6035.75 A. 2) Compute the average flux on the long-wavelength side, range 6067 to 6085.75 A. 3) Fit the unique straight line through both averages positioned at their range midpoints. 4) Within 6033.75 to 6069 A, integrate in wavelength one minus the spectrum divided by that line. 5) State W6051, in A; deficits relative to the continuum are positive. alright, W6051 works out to -1.3 A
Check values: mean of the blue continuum 19.4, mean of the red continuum 20.5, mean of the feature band 20.7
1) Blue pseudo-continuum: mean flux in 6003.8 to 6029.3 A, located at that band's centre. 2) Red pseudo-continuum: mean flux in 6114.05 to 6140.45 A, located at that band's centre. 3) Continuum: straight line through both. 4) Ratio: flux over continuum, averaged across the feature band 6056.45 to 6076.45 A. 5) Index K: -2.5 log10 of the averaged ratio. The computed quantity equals -0.06 mag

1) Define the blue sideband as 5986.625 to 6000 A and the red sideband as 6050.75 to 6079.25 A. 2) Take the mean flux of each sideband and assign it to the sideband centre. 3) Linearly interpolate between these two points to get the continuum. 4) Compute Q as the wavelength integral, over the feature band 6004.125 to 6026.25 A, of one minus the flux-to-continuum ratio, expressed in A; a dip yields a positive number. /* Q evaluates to 0.73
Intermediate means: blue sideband 19.7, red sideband 20.7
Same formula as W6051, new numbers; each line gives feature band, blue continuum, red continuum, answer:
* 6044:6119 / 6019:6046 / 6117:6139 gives -2.02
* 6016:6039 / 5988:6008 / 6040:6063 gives 0.85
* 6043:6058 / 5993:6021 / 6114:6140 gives -1.11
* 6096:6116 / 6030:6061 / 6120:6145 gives -0.25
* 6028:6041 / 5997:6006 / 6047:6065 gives 0.01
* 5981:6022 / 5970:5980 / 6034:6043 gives 0.76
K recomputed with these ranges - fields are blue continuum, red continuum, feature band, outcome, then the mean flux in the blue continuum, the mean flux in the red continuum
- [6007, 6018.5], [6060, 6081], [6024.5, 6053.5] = -0.03 mag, 19.4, 20.6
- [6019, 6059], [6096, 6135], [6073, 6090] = 0.01 mag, 20.4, 20.1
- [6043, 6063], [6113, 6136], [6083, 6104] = 0.02 mag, 20.9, 19.8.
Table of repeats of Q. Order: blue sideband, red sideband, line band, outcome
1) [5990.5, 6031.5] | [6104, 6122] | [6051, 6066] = -0.5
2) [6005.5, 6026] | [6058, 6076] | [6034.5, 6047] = -0.6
